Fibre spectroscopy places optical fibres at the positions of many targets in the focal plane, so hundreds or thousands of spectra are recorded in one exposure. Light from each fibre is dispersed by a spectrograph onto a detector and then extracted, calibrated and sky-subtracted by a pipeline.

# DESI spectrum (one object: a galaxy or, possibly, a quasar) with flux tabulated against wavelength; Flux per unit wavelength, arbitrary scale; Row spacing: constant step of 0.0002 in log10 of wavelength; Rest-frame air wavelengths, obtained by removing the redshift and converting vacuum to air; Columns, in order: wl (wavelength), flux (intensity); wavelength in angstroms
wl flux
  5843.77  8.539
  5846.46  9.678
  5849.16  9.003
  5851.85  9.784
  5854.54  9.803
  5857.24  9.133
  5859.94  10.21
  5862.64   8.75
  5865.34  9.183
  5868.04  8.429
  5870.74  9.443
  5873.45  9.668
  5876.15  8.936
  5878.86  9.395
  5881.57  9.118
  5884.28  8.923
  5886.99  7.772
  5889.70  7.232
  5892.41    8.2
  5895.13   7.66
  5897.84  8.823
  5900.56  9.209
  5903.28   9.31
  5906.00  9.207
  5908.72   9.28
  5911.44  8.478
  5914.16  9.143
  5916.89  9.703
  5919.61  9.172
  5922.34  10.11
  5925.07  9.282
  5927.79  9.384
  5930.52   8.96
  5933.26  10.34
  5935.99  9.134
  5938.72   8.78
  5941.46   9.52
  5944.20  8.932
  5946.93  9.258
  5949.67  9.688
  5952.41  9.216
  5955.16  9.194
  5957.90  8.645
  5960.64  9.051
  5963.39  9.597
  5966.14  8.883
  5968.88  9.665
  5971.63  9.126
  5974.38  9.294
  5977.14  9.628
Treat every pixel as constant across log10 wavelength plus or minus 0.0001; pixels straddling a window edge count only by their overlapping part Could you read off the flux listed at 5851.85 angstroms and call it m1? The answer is 9.784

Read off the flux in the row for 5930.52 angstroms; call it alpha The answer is 8.96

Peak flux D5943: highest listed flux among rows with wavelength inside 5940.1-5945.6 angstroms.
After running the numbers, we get 9.52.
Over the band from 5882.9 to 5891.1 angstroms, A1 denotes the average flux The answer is 7.98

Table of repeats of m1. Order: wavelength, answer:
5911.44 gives 8.478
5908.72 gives 9.28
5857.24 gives 9.133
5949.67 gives 9.688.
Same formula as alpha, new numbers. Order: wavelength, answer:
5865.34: 9.183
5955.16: 9.194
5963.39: 9.597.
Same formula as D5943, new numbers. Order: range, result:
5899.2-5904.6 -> 9.31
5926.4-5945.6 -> 10.34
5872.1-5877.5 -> 9.668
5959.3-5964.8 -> 9.597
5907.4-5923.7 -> 10.11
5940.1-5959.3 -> 9.688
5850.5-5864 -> 10.21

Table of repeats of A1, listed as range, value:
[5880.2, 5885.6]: 9.02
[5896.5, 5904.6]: 9.11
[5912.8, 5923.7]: 9.53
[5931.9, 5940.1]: 9.42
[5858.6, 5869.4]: 9.15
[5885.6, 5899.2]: 7.94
